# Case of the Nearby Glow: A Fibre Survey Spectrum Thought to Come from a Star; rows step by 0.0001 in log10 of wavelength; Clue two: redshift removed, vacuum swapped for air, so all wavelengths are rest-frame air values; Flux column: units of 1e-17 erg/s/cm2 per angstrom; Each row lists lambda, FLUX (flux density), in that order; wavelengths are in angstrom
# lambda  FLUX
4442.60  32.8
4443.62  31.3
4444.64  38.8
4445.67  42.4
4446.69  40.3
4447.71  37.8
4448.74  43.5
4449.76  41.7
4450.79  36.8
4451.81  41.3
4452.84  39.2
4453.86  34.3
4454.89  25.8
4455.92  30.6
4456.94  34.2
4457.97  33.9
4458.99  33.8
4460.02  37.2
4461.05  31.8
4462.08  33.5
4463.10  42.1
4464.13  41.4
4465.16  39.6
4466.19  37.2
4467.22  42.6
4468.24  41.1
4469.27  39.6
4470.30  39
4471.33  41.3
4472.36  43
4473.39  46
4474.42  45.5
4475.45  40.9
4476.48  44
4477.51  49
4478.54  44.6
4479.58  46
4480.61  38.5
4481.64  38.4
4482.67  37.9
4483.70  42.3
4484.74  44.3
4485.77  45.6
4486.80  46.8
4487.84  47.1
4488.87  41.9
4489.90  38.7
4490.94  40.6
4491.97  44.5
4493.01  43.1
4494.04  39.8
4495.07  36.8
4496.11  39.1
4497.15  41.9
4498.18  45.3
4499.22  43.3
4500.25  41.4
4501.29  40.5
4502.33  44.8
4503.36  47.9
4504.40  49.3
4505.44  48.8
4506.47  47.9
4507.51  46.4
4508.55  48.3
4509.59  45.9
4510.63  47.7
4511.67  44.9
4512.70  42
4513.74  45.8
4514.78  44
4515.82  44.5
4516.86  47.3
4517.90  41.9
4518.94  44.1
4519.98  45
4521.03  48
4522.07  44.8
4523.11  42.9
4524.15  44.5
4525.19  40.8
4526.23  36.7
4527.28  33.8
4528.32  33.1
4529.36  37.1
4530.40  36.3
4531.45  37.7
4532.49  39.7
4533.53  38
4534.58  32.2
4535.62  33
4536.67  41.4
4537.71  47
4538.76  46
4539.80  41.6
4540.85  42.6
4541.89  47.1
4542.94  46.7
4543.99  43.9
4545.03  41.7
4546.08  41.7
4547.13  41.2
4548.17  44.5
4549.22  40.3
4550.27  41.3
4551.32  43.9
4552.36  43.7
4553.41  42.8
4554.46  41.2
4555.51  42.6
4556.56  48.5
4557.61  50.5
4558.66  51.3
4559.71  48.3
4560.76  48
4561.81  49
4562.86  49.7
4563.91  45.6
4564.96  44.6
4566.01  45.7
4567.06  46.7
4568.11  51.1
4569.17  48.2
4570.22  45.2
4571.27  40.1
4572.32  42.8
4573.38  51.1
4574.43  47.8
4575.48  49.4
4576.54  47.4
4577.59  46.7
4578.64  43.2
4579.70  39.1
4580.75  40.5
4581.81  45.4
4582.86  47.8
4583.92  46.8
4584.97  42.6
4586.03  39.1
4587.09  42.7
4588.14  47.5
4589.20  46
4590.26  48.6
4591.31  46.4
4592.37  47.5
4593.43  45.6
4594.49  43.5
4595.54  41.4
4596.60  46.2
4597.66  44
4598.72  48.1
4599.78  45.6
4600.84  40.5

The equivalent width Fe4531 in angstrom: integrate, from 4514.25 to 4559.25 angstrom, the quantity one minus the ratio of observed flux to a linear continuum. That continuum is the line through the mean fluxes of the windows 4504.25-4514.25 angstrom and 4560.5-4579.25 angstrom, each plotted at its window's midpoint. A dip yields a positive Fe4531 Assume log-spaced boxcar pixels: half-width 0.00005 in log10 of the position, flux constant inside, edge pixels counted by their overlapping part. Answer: 4.26 angstrom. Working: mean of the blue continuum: 46.6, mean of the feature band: 42.3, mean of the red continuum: 46.8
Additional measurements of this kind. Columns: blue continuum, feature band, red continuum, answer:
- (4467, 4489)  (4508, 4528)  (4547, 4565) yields 0.2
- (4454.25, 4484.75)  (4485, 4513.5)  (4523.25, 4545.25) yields -3.2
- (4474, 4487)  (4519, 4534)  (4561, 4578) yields 1.7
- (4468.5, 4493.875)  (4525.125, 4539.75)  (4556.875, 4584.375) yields 2.2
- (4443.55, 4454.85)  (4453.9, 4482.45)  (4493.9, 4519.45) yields 1.0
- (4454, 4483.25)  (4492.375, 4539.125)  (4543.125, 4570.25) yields 0.0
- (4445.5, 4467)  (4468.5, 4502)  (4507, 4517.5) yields -0.8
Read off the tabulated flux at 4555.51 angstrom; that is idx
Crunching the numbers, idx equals 42.6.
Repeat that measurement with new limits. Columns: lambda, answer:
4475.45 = 40.9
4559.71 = 48.3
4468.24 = 41.1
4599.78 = 45.6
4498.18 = 45.3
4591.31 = 46.4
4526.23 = 36.7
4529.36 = 37.1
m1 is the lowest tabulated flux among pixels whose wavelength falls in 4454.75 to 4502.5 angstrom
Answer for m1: 25.8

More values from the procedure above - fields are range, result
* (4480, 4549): 32.2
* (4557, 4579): 40.1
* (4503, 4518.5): 41.9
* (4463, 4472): 37.2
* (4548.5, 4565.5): 40.3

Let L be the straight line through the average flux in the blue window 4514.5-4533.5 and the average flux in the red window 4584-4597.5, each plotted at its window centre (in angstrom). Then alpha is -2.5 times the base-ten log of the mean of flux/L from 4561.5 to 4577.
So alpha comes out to -0.08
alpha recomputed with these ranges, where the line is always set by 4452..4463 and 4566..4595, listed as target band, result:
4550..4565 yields -0.07 mag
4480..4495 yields -0.14 mag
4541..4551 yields -0.02 mag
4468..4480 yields -0.22 mag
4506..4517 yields -0.17 mag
